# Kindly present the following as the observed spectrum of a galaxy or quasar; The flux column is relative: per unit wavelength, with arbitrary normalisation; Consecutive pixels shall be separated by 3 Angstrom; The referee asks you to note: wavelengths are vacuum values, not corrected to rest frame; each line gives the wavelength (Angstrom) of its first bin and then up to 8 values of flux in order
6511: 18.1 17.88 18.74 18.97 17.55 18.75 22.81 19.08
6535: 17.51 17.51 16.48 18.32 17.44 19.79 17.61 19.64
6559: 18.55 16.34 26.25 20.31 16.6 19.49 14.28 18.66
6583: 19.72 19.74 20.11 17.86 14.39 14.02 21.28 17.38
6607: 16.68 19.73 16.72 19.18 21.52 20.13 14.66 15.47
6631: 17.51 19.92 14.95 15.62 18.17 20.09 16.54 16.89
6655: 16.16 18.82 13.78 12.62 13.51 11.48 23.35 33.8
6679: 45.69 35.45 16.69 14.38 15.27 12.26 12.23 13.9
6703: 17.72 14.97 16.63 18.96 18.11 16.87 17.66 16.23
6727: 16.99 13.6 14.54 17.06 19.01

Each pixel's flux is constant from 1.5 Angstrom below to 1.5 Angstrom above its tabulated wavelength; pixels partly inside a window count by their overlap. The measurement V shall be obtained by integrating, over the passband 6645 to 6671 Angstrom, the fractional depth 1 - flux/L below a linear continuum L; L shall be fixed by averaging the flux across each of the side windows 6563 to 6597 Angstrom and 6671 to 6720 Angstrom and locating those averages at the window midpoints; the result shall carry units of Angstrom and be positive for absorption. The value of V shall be 5.6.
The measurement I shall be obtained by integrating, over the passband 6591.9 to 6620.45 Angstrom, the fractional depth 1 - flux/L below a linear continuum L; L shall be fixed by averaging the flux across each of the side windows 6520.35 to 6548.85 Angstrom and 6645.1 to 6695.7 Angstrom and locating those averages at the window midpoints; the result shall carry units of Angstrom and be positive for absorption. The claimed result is 1.9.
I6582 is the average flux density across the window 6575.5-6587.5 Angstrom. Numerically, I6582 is 18.1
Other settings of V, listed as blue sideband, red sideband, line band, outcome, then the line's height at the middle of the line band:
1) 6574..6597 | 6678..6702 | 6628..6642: 1.5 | 18.9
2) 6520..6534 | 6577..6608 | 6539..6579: 0.2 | 18.6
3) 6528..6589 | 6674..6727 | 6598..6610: 0.7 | 19.1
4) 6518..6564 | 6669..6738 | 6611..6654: 2.4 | 18.7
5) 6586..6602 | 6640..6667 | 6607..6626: -1.6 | 17.2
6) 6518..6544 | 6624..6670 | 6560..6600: -1.7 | 17.6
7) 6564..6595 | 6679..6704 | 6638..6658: 1.7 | 18.9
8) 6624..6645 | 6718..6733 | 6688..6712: 1.9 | 16.2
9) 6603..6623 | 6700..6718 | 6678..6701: -3.9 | 17.3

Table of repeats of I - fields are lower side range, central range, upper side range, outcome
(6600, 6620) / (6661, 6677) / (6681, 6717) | -0.4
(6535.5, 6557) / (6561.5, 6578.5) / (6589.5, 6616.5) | -1.1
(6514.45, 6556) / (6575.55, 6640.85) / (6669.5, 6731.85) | 3.9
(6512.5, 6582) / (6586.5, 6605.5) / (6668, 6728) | 1.3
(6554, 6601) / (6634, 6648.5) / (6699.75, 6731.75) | 0.1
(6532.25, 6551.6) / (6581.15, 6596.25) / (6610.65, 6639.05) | -0.5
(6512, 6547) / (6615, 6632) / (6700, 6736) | -0.6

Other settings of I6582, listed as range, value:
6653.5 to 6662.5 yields 16.3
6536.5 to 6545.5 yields 17.4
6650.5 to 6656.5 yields 16.5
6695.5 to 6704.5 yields 14.6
